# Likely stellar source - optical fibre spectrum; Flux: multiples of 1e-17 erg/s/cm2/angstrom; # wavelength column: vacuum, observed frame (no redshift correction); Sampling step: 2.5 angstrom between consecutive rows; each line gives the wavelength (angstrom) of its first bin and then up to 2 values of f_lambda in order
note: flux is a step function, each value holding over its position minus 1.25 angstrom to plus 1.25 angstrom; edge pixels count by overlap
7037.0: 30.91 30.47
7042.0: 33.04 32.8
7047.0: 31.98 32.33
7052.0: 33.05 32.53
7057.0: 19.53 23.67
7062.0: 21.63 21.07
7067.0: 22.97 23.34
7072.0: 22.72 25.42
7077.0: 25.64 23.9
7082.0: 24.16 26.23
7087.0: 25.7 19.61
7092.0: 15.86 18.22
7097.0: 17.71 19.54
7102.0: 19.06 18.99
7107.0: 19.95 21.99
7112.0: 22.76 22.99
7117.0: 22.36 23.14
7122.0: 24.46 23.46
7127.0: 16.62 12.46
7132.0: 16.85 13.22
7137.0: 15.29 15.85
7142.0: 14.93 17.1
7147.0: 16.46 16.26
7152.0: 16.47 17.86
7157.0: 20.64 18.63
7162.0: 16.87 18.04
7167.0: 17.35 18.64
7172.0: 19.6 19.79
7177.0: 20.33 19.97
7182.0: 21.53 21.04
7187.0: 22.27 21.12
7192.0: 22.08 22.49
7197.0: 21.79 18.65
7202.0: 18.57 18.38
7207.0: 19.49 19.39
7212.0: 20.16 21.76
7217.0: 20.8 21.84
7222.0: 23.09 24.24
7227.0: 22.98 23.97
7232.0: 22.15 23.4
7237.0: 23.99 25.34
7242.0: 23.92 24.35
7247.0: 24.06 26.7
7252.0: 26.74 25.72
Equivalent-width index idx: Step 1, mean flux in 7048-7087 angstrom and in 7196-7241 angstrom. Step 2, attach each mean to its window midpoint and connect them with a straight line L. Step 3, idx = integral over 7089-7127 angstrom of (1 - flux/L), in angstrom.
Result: 5.8 angstrom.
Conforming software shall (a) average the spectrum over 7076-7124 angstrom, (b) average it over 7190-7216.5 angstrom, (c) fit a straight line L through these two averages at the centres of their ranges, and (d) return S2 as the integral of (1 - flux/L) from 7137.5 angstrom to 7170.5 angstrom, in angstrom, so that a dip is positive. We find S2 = 5.84 angstrom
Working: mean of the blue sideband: 21.7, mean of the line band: 17.3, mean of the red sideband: 20.3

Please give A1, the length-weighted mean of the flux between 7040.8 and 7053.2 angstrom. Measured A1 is 32.6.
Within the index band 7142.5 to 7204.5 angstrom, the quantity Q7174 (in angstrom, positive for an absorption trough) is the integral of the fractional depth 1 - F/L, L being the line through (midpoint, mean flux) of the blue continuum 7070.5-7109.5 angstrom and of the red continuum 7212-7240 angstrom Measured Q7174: 8.6 angstrom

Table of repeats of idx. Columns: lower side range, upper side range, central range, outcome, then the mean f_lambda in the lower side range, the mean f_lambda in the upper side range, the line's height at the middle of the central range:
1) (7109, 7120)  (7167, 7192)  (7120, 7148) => 6.2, 22.7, 20.4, 22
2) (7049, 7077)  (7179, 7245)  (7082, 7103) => 3.4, 25.1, 21.8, 24.5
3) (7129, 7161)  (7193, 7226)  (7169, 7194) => -2.4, 16.4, 20.8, 18.9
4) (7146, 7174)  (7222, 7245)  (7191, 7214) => 1.2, 18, 23.8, 21.3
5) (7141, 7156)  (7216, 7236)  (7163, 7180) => -0.5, 16.6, 22.8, 18.5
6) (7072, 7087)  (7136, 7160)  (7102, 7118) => 0.0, 24.9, 16.9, 21.4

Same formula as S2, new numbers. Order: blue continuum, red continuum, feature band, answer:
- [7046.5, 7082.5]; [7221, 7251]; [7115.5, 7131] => 2.9 angstrom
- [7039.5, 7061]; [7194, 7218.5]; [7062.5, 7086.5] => 3.7 angstrom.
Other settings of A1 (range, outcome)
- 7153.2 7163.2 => 18.5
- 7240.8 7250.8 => 24.8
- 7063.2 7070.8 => 22.5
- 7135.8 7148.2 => 15.9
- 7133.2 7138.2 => 14.3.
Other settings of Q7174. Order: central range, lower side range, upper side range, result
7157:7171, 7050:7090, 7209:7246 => 3.2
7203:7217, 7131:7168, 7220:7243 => 1.2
